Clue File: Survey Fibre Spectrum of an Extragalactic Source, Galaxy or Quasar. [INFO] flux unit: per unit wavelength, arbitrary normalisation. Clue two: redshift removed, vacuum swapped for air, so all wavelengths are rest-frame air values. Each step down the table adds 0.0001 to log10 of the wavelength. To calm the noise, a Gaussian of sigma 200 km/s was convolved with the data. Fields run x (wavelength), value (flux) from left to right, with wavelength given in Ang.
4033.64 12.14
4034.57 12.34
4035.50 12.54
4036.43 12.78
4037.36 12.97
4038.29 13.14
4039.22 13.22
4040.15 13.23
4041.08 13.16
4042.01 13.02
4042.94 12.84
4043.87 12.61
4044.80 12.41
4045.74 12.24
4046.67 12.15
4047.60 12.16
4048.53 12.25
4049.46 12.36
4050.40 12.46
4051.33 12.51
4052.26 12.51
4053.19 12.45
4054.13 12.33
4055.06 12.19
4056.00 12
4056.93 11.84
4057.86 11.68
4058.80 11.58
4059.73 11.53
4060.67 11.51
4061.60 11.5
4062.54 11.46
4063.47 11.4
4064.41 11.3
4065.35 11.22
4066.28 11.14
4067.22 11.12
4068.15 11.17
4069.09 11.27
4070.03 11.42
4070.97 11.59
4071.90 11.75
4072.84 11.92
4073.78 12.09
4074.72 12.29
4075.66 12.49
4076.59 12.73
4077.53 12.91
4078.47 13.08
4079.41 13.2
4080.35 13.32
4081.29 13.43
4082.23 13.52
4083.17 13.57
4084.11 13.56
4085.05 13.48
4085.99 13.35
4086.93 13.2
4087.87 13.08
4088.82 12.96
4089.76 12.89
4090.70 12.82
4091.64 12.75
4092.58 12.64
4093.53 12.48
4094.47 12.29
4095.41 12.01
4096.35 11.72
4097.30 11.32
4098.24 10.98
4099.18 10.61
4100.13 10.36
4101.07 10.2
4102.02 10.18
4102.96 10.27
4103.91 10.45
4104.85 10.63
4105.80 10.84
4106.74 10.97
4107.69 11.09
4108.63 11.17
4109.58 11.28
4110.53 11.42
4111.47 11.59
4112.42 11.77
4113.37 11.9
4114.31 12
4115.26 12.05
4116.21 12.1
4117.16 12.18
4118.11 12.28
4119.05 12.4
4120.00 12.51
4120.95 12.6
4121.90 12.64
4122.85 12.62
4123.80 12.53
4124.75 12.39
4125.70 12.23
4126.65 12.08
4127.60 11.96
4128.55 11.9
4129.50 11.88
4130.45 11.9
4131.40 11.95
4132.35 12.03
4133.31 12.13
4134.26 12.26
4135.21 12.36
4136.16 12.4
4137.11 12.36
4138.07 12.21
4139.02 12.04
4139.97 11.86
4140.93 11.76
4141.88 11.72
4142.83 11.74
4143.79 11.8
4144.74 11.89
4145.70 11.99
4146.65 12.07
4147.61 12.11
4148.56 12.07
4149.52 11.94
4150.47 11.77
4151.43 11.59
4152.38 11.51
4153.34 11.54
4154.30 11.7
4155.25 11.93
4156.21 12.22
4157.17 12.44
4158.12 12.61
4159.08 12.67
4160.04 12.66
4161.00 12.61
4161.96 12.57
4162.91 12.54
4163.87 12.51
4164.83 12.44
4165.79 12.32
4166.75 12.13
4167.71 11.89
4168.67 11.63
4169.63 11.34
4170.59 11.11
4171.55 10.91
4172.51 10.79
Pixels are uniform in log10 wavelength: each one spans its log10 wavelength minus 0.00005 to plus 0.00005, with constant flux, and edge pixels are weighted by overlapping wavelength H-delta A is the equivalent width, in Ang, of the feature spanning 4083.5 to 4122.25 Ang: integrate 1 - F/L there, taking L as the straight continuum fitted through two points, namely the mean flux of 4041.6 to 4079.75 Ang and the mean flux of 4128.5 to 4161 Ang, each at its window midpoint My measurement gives 0.5 Ang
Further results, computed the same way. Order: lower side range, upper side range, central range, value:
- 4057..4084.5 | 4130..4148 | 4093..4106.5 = 1.16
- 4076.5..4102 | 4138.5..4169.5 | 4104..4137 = 0.94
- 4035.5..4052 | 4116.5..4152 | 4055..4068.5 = 1.15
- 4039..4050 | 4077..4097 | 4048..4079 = 2.07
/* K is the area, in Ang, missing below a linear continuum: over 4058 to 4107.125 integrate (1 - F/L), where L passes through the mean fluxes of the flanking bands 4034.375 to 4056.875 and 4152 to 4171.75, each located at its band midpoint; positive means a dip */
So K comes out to 1.8 Ang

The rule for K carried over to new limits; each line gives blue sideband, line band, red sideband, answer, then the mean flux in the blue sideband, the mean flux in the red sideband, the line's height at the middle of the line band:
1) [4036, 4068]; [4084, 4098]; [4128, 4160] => -0.6 Ang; 12.2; 12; 12.1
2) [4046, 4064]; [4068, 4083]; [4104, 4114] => -0.9 Ang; 12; 11.3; 11.7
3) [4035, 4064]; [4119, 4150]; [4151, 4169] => 0.2 Ang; 12.3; 12.2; 12.2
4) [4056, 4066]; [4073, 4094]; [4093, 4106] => -3.3 Ang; 11.5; 11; 11.2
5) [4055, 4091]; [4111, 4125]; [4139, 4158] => -0.2 Ang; 12.3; 11.9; 12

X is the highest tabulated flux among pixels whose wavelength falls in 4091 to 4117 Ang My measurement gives 12.75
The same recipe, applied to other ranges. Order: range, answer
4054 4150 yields 13.57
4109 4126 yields 12.64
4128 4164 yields 12.67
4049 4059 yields 12.51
